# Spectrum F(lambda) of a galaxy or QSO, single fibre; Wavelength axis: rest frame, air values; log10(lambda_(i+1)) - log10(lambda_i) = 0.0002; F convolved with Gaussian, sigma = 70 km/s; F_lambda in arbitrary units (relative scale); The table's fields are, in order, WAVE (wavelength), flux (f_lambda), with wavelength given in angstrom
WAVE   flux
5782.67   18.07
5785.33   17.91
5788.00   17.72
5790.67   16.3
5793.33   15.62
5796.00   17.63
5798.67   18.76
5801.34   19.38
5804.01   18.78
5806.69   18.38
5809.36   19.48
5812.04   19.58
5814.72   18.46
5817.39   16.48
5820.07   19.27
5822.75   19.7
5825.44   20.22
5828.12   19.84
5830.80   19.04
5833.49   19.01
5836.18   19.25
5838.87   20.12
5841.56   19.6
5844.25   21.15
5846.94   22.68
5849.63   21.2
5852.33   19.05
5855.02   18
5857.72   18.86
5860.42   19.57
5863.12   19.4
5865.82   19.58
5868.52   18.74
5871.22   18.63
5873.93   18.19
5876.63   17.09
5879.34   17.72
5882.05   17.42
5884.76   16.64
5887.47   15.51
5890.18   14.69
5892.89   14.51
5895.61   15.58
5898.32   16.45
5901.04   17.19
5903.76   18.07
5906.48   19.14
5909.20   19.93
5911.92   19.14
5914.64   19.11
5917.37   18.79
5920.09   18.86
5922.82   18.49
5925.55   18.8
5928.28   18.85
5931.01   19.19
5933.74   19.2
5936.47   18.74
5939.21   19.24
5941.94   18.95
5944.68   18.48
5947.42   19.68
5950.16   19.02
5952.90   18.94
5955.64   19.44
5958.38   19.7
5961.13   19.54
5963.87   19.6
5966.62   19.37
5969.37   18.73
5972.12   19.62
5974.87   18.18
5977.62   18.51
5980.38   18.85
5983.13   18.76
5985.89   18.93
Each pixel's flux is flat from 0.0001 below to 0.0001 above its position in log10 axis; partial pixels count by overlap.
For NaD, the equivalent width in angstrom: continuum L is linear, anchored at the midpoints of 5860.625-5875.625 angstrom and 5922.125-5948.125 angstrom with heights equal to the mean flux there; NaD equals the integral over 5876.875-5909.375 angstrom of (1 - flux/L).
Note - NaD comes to 3.7 angstrom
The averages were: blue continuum 18.9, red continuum 19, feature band 16.8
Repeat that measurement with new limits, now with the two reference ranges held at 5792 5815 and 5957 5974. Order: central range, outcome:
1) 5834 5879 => -1.5 angstrom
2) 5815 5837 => -0.6 angstrom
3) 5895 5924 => 1.1 angstrom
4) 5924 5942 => 0.2 angstrom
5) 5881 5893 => 2.0 angstrom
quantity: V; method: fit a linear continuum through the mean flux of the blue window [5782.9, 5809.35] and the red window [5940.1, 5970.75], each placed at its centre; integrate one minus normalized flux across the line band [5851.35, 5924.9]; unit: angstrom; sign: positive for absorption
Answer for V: 2.88 angstrom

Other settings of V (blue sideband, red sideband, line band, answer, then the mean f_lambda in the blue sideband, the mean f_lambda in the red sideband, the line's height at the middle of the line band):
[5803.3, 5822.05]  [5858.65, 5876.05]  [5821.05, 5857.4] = -2.1 angstrom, 18.7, 18.9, 18.8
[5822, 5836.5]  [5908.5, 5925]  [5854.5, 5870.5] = 0.2 angstrom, 19.5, 19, 19.3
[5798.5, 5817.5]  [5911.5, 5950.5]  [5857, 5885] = 0.7 angstrom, 18.8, 19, 18.9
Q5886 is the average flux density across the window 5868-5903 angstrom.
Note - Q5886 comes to 16.8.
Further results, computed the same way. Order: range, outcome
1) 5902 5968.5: 19.1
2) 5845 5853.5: 21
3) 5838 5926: 18.4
